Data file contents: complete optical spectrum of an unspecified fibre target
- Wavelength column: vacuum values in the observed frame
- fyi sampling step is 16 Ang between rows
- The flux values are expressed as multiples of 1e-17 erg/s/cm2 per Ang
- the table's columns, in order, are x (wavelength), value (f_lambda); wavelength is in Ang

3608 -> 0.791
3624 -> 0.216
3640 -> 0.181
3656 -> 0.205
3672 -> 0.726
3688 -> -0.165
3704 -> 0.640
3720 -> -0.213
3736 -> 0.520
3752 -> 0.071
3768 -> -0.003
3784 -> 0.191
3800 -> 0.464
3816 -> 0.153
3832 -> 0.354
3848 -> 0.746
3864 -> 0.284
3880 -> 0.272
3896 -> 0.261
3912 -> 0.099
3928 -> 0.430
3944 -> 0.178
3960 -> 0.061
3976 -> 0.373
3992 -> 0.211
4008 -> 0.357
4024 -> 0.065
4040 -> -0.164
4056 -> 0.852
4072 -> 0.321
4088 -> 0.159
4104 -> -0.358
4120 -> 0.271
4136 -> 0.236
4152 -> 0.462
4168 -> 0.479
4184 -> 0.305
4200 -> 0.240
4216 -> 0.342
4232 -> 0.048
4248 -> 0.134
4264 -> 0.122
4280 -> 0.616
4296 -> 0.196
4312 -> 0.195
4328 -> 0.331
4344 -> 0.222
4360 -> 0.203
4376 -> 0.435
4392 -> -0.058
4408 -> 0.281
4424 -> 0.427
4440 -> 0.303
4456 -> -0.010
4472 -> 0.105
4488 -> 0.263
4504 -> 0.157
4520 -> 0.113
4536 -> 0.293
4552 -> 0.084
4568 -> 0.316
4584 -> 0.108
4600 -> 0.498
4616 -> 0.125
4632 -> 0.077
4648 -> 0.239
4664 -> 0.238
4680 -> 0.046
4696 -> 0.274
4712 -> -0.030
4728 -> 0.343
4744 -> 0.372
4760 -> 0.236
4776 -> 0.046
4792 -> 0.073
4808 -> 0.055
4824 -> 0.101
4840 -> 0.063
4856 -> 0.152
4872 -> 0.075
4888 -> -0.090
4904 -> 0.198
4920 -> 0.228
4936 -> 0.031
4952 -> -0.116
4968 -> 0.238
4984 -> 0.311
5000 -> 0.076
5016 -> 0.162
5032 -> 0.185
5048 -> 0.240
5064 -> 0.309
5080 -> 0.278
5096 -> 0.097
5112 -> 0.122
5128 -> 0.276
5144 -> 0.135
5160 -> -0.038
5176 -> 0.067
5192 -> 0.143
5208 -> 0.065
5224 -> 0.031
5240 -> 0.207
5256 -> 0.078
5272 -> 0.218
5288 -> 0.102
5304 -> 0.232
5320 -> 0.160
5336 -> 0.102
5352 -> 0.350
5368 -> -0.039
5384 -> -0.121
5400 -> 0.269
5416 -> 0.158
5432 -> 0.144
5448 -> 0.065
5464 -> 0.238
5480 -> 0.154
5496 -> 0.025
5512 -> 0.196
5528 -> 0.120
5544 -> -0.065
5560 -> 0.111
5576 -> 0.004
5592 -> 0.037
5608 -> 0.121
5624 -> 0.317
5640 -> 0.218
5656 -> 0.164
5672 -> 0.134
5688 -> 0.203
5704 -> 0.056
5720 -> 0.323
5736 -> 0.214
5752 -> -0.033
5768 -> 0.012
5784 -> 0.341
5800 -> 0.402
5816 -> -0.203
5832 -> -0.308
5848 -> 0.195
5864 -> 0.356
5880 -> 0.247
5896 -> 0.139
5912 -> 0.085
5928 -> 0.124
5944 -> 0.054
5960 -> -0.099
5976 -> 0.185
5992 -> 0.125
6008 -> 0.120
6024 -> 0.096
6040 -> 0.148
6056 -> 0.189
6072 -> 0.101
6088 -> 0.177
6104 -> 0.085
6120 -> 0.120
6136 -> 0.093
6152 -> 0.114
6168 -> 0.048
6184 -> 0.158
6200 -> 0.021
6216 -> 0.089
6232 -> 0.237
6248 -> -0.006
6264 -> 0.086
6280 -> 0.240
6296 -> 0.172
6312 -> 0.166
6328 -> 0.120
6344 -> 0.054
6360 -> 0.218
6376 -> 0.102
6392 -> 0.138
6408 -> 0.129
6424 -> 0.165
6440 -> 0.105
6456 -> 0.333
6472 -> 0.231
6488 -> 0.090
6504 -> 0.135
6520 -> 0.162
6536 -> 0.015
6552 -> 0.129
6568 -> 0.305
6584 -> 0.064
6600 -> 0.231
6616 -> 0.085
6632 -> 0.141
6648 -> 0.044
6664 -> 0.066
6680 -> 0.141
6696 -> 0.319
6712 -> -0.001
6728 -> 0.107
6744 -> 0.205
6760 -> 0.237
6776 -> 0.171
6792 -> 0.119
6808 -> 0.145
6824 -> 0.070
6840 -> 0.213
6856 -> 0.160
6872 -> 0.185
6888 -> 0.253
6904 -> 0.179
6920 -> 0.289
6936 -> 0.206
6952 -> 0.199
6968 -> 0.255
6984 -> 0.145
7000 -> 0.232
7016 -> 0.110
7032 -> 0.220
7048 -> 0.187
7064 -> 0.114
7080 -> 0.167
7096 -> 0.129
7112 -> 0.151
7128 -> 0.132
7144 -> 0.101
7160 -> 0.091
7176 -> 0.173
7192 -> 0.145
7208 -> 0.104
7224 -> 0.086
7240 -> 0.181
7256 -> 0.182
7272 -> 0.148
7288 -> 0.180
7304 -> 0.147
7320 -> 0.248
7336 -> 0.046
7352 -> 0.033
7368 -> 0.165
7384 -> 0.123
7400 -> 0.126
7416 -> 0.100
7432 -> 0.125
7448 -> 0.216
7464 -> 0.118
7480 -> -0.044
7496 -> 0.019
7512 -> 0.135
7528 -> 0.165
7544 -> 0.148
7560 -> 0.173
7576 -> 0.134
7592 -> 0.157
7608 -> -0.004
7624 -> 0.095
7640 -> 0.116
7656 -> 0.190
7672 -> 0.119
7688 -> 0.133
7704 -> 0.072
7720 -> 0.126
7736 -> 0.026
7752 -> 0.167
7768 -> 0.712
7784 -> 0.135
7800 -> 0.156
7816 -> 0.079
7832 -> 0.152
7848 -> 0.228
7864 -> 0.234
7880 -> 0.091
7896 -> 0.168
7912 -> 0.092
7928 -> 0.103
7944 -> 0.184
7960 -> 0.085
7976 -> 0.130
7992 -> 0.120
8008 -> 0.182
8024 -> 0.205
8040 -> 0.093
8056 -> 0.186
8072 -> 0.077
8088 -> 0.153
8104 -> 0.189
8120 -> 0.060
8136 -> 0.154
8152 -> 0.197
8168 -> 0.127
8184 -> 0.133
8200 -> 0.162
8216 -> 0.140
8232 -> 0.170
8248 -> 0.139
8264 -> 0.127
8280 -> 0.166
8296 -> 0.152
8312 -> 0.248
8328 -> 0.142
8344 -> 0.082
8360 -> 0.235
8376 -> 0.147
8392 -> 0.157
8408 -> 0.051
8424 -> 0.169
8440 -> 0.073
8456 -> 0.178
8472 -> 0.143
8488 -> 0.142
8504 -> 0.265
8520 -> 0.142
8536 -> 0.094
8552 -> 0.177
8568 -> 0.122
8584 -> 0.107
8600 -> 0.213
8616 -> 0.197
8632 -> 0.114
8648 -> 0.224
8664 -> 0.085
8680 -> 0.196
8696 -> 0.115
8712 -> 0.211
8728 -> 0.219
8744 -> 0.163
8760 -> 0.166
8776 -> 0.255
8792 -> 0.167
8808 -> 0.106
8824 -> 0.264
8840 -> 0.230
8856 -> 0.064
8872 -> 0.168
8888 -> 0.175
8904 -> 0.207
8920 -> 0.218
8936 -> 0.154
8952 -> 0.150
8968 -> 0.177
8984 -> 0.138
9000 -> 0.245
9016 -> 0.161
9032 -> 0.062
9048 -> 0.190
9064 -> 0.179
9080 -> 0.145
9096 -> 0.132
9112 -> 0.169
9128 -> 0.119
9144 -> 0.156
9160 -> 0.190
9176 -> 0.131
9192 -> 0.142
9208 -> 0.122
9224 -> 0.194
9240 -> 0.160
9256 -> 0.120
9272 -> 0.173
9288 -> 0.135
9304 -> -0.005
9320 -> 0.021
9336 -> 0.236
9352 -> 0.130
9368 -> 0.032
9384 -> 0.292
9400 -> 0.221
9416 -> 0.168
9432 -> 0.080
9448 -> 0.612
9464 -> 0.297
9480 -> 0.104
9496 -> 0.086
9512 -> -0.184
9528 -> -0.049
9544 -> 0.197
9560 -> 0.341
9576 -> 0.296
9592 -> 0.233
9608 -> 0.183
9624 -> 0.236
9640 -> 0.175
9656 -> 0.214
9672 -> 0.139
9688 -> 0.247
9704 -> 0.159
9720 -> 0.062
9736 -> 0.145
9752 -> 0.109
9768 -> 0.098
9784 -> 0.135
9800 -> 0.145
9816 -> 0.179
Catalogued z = 1.083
